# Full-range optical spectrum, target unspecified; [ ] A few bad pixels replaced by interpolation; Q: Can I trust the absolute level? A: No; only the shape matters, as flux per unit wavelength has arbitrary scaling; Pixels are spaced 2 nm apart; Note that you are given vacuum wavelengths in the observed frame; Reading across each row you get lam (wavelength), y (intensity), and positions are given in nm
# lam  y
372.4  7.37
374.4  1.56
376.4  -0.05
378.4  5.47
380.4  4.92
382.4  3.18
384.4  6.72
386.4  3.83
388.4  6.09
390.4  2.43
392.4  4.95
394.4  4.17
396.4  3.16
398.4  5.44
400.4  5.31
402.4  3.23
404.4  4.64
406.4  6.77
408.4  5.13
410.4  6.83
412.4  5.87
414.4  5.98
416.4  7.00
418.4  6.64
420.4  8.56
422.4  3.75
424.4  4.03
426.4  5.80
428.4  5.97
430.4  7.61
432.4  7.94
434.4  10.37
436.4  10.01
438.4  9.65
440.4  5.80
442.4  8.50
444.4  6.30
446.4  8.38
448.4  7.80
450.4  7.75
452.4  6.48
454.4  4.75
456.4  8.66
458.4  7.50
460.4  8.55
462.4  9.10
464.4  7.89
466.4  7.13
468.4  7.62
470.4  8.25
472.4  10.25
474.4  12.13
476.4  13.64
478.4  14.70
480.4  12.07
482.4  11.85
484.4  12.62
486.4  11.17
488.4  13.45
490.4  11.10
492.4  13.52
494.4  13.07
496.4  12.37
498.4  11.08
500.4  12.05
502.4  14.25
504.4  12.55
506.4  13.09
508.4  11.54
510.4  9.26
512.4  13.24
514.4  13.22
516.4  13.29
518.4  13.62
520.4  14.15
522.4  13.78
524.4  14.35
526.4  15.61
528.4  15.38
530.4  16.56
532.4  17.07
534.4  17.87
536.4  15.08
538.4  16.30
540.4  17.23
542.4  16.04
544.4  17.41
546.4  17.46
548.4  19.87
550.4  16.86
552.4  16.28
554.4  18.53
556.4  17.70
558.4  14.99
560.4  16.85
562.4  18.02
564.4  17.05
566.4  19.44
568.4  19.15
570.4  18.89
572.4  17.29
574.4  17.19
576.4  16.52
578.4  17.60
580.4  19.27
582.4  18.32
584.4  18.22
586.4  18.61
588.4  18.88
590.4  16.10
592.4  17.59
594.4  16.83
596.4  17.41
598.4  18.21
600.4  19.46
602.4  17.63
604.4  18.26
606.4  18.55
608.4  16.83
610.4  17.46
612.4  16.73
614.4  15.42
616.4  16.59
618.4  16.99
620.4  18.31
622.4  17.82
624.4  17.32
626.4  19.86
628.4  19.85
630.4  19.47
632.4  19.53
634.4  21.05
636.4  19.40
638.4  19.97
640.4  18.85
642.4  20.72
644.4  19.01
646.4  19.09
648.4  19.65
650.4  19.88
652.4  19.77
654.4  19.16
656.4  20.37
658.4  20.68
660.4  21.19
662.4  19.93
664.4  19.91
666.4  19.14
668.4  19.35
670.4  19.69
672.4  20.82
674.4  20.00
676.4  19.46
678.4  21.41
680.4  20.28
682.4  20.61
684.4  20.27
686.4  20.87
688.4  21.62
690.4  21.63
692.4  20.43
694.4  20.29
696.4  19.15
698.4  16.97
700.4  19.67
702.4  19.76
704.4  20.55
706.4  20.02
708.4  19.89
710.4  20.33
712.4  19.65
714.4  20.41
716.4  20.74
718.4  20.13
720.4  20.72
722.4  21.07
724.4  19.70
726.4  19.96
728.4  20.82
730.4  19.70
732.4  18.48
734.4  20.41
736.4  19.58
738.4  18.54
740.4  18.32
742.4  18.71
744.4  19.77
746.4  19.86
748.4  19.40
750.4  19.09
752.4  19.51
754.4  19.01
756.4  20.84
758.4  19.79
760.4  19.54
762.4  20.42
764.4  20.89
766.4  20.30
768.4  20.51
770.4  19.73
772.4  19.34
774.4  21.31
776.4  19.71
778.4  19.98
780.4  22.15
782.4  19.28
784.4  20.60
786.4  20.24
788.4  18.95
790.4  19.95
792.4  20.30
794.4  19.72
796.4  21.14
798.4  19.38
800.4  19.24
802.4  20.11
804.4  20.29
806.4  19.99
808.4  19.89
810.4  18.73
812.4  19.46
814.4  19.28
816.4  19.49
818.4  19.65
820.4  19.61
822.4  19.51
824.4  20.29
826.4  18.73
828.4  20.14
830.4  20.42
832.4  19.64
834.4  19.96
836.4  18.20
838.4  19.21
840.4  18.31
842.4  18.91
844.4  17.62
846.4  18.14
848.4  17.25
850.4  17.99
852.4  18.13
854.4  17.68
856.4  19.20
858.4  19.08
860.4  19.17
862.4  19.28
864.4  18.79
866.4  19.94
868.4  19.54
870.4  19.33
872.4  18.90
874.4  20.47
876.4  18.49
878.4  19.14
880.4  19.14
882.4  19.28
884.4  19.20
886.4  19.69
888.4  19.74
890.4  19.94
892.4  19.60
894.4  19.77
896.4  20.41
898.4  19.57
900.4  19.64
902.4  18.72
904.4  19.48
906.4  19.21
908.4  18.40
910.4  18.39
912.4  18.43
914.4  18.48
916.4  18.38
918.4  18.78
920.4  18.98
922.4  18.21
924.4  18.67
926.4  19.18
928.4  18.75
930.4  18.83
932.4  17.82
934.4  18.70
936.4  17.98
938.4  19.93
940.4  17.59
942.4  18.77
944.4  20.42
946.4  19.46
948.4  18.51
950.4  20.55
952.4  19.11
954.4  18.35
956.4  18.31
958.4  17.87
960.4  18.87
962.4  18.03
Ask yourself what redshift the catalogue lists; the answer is 0.18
